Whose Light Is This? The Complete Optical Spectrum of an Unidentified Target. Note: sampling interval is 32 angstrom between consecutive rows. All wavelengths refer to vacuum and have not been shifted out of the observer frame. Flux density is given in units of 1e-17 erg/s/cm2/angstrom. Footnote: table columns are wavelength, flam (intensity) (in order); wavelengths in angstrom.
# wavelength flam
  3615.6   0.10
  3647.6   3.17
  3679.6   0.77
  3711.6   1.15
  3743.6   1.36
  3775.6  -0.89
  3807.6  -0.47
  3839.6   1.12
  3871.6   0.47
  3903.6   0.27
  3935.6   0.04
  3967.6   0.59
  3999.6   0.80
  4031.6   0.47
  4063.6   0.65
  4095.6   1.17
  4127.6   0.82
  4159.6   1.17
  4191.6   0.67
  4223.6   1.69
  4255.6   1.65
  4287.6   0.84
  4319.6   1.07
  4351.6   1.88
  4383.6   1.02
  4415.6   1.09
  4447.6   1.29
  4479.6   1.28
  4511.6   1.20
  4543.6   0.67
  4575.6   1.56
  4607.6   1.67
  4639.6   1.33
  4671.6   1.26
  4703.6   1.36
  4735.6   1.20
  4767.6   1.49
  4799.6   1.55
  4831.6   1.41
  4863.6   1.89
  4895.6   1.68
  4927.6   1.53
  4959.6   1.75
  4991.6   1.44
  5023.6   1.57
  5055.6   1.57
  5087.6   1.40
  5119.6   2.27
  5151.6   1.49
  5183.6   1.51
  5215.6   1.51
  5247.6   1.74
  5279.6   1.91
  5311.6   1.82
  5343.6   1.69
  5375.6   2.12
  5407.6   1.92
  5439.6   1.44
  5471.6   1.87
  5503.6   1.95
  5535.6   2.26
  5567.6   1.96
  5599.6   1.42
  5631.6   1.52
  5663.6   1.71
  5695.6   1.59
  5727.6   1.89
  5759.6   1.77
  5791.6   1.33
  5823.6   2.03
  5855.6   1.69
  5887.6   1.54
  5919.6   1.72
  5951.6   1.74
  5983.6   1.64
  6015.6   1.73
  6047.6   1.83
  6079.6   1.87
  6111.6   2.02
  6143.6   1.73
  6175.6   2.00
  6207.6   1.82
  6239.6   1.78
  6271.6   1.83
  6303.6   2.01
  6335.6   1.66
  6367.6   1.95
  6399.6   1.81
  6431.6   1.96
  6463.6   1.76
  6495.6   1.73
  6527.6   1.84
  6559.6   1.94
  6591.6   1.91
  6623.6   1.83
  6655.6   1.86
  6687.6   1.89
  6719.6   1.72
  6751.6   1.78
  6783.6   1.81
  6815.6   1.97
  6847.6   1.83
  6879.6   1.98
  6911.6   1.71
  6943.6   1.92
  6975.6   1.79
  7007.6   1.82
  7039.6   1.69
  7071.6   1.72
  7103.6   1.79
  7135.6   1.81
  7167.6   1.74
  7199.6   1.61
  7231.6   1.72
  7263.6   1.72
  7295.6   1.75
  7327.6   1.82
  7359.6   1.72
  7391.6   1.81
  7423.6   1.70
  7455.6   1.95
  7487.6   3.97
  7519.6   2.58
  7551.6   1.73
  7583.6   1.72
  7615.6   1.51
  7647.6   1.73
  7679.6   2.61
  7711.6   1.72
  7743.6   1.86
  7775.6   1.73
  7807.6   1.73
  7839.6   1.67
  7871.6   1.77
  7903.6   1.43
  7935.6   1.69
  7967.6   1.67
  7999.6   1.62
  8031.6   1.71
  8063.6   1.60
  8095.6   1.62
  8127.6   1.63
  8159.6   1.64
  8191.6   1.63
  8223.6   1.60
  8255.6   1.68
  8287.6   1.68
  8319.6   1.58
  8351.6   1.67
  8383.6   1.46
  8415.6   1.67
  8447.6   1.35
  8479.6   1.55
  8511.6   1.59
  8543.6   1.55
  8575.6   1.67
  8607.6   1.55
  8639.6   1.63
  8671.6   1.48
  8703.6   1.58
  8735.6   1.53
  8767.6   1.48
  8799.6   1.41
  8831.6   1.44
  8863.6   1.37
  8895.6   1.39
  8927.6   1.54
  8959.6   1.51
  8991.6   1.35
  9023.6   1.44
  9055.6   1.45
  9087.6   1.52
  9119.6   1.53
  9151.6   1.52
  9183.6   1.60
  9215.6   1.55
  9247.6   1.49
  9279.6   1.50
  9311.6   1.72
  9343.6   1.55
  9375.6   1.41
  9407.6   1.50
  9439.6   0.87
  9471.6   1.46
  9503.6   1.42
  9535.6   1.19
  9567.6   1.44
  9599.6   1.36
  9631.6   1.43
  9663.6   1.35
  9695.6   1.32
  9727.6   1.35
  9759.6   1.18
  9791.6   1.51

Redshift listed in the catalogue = 0.141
